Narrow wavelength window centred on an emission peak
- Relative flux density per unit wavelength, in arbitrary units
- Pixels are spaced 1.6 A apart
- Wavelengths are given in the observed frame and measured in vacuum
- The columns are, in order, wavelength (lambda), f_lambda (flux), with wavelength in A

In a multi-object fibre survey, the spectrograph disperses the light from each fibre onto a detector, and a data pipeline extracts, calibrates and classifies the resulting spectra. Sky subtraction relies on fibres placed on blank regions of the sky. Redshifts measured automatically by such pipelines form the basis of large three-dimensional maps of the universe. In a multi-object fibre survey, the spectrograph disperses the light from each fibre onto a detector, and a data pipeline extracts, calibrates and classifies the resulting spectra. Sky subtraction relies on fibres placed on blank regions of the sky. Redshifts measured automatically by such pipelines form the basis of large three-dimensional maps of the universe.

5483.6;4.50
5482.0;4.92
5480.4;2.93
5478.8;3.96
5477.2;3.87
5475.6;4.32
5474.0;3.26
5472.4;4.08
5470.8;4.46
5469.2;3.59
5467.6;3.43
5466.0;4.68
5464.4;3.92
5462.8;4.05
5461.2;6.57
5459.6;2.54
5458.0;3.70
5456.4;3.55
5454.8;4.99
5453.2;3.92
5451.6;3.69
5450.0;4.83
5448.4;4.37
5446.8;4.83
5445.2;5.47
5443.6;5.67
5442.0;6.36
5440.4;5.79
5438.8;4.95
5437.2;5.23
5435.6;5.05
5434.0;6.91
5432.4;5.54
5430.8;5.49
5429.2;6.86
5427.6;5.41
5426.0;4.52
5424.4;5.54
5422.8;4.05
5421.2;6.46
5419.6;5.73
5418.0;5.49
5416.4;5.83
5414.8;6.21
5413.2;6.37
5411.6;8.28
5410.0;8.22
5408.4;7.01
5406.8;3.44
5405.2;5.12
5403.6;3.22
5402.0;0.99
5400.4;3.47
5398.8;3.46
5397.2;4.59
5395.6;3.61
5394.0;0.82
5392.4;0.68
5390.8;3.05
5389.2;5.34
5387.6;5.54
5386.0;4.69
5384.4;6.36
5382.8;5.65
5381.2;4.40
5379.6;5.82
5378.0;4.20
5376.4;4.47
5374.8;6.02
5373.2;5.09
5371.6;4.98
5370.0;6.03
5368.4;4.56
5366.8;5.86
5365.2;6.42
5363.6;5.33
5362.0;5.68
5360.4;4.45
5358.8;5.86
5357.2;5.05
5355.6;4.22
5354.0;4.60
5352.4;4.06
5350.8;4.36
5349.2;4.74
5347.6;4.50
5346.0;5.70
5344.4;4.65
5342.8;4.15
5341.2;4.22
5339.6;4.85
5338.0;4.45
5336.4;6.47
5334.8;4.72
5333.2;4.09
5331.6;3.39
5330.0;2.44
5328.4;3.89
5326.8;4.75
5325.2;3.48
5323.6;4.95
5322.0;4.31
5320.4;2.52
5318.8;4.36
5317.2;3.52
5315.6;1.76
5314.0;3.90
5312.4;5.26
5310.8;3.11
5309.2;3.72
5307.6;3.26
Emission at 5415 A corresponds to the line C IV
